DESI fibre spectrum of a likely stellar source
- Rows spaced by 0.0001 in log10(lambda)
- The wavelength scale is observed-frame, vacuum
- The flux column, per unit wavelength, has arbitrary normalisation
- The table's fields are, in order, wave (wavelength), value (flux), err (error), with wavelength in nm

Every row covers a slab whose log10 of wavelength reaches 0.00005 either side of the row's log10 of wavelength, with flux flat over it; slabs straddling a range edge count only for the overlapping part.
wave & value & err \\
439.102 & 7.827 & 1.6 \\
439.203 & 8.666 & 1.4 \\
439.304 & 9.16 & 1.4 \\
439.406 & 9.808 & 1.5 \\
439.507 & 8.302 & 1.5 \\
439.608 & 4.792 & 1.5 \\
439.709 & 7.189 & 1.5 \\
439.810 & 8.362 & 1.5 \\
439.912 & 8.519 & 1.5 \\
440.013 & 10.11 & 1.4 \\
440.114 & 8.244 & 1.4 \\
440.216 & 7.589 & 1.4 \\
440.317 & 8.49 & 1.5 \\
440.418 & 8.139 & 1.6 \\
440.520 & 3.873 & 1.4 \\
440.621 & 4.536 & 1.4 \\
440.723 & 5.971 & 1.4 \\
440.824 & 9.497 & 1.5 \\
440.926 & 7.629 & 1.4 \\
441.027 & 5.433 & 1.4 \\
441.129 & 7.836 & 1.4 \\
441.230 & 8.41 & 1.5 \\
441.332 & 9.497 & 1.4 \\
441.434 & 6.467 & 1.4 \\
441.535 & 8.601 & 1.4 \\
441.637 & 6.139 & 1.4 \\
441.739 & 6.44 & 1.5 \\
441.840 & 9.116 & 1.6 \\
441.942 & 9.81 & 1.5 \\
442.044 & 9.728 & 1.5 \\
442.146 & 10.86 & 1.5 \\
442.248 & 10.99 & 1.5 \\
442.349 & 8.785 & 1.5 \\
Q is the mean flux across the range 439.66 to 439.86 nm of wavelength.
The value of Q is 7.79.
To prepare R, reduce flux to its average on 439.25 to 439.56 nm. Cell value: 9.04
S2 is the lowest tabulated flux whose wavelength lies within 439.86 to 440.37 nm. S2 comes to 7.589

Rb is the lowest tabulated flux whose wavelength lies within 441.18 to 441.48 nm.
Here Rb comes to 6.467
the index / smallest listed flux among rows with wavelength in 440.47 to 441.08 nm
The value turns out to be 3.873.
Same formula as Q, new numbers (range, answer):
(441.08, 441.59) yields 8.15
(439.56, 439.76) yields 6.03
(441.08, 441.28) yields 8.15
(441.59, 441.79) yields 6.32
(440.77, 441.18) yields 7.6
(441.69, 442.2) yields 9.21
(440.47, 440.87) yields 5.94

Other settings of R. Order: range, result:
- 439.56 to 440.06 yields 7.79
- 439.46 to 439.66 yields 6.54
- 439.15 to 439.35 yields 8.91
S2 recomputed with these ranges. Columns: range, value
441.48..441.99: 6.139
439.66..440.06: 7.189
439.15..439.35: 8.666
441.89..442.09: 9.728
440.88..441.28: 5.433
